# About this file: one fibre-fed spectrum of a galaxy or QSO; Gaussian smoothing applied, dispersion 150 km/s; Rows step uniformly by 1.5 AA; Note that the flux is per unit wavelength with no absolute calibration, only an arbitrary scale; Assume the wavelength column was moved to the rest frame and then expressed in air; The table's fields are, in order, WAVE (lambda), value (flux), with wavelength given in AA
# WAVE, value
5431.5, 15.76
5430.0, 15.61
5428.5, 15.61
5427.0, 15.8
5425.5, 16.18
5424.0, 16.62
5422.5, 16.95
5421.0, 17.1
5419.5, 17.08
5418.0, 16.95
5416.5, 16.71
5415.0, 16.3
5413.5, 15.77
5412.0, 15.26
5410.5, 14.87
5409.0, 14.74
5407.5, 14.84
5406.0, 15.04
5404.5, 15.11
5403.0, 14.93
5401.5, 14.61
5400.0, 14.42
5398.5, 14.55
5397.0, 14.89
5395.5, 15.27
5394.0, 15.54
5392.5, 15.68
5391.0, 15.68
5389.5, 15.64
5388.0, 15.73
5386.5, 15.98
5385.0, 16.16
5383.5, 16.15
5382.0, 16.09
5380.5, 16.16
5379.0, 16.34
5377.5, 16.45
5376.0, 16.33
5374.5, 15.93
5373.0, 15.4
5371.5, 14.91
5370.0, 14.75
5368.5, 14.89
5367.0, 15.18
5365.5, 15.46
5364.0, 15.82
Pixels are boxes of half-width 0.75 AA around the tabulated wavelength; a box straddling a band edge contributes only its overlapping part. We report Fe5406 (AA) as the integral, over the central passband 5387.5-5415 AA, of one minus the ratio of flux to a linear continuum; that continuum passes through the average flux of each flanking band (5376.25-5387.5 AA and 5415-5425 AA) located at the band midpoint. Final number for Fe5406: 2.24 AA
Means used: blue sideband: 16.2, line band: 15.2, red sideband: 16.8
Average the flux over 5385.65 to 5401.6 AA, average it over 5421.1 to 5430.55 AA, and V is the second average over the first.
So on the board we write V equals 1.06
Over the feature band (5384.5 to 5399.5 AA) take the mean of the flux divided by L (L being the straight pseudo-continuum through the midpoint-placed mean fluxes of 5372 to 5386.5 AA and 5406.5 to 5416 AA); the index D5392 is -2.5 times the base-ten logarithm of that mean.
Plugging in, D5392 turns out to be 0.021 mag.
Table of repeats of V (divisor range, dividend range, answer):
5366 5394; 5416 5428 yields 1.06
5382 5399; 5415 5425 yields 1.08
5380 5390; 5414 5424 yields 1.05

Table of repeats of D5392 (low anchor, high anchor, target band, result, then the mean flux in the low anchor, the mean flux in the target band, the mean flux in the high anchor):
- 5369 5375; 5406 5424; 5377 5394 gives -0.04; 15.2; 16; 16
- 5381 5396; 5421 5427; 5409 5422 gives 0.01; 15.8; 16.2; 16.6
